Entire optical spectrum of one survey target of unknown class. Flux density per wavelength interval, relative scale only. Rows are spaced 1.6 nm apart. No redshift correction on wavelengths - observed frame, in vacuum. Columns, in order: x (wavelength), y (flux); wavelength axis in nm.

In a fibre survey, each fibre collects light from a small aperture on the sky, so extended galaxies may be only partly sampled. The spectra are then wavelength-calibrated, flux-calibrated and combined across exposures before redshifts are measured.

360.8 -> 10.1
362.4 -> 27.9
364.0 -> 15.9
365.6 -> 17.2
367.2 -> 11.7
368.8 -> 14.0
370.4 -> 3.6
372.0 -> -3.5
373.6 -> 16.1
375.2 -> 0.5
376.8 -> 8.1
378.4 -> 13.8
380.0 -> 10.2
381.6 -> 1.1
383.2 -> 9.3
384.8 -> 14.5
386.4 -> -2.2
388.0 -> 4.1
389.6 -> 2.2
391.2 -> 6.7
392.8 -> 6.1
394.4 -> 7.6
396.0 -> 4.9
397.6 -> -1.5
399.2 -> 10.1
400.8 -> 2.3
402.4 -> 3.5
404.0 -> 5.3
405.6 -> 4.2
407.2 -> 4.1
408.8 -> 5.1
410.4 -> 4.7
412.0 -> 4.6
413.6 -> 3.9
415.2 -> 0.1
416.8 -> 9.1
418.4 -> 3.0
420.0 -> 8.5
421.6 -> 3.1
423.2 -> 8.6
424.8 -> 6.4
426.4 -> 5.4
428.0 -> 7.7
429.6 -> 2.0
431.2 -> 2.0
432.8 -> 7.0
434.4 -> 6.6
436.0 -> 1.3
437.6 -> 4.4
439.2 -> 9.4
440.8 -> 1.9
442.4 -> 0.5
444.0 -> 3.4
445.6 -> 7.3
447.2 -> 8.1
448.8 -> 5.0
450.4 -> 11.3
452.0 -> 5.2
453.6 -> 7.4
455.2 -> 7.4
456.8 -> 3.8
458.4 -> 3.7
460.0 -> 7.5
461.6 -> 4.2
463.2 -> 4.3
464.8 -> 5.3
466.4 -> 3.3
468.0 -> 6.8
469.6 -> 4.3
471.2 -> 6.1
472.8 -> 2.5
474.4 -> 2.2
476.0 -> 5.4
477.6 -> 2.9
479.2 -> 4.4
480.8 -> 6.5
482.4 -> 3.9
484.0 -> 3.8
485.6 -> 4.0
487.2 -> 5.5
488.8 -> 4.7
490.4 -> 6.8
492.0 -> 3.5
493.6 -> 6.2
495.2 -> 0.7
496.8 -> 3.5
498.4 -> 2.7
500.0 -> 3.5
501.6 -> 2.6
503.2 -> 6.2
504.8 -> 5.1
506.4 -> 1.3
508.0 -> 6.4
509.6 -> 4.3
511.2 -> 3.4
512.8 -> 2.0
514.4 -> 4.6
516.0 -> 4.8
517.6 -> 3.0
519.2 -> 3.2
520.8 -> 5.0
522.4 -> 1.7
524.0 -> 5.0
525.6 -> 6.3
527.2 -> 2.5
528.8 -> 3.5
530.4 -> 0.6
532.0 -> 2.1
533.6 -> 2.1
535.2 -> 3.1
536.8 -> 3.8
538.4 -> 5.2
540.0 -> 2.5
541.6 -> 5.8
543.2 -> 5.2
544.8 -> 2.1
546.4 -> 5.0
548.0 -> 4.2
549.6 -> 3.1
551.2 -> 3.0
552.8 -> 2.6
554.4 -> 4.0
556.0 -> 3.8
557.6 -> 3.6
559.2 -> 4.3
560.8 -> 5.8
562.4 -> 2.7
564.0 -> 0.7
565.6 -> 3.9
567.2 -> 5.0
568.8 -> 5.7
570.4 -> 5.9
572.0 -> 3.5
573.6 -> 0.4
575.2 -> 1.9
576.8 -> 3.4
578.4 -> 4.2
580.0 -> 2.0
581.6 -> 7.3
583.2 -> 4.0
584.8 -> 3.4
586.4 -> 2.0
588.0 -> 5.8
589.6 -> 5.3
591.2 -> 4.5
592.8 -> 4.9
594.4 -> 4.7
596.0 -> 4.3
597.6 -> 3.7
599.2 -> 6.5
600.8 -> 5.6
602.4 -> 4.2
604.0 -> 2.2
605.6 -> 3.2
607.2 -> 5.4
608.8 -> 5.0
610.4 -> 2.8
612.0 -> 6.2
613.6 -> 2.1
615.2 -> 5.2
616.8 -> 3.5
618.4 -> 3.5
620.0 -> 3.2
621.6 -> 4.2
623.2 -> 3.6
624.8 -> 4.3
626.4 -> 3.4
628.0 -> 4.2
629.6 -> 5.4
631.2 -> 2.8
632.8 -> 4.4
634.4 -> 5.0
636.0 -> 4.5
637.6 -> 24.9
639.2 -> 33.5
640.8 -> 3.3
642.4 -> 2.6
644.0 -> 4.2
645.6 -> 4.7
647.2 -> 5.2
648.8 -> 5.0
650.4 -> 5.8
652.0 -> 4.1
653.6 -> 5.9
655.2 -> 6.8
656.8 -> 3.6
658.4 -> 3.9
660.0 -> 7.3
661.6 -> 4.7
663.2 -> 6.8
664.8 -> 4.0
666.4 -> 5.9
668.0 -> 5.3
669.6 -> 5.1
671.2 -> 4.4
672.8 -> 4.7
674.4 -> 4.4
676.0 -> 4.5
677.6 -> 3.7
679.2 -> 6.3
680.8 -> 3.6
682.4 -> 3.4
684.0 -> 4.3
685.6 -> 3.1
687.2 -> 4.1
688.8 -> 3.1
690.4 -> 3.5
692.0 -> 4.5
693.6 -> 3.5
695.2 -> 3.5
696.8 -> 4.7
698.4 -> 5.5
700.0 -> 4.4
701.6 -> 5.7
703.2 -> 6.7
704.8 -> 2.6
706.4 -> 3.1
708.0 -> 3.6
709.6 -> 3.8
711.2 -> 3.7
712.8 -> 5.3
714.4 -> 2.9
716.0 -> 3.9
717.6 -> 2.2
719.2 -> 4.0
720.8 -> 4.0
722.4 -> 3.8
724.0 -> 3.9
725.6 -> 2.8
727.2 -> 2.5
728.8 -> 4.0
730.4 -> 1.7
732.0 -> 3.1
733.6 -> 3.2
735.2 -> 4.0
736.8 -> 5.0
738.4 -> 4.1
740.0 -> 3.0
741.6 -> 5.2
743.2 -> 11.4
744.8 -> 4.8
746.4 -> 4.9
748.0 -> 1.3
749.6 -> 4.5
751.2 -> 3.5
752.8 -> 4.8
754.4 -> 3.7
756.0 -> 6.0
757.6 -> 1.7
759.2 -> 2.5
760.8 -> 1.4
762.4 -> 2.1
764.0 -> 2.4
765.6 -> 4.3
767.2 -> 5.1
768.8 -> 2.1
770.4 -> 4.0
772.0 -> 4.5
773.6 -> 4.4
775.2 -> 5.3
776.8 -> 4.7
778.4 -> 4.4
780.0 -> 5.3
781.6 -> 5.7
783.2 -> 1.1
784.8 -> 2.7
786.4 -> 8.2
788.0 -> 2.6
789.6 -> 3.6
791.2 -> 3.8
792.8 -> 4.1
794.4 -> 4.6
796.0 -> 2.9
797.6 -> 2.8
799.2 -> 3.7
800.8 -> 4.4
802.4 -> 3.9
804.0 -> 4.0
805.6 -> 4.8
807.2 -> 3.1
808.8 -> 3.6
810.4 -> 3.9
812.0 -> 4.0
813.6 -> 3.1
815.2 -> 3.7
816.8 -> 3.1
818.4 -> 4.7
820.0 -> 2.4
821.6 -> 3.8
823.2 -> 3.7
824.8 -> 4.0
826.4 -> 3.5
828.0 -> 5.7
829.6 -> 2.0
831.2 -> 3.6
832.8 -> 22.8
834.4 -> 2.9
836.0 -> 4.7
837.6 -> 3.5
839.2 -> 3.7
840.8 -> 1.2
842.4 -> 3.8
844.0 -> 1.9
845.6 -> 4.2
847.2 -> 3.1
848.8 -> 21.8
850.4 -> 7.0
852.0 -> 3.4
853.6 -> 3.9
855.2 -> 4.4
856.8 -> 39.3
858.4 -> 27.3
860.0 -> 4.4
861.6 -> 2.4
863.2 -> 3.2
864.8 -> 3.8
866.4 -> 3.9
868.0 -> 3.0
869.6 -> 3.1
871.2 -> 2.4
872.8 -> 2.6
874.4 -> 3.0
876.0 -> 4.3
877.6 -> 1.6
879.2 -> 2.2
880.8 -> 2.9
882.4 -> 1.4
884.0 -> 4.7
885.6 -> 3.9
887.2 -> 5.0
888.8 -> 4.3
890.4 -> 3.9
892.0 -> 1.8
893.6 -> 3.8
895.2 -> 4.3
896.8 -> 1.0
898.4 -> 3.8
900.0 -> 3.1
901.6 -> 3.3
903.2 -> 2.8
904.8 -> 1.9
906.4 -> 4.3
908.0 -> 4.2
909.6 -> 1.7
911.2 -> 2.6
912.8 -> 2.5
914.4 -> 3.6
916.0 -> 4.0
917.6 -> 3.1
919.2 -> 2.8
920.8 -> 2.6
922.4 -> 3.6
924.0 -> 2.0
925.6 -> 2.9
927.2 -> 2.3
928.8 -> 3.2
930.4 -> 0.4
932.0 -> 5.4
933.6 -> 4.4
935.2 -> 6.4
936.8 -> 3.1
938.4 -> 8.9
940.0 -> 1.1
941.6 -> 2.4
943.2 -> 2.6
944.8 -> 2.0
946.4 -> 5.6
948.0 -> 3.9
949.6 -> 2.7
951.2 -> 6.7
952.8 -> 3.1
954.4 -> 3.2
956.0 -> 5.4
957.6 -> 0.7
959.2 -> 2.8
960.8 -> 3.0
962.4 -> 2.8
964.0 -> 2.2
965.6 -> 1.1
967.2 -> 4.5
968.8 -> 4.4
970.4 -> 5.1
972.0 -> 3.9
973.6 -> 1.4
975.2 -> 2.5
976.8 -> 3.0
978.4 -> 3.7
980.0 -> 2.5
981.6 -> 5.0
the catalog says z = 0.712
